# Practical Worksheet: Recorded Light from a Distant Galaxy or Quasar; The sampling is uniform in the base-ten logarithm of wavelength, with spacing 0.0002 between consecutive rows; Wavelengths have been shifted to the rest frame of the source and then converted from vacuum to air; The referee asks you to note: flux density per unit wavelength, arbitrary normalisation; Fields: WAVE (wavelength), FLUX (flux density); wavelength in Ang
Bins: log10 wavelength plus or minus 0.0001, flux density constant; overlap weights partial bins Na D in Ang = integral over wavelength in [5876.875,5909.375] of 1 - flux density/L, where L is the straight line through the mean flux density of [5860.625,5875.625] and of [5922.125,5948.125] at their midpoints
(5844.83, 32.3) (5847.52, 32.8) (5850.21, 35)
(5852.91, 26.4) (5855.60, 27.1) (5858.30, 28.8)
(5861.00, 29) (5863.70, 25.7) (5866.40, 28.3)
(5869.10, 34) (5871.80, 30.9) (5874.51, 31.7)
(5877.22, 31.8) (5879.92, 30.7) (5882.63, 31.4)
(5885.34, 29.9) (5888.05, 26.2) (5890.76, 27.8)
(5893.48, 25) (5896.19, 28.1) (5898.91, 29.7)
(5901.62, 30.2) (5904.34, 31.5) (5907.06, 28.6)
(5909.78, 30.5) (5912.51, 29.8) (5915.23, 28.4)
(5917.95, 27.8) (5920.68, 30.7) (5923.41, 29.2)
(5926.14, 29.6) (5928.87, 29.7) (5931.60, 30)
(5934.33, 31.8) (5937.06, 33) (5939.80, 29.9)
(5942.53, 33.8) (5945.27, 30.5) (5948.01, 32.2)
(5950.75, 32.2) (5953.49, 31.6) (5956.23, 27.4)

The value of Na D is 1.20 Ang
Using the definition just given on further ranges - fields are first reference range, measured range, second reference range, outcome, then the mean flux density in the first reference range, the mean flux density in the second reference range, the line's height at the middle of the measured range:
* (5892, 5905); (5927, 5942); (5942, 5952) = 0.1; 28.8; 32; 31.2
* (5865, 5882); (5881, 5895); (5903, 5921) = 1.1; 31.2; 29.5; 30.6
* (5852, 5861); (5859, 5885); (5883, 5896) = -2.5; 27.7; 27.6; 27.7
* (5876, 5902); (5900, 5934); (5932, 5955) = 0.8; 29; 31.8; 30.4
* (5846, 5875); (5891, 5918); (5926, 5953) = 1.6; 29.9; 31.4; 30.7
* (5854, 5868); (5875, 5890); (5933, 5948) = -0.6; 27.9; 31.8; 28.9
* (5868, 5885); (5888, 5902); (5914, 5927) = 1.2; 31.6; 29.1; 30.6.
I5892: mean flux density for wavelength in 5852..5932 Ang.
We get 29.3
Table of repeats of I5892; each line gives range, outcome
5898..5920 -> 29.6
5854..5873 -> 29.1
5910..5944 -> 30.3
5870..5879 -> 31.6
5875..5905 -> 29.3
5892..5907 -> 28.9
